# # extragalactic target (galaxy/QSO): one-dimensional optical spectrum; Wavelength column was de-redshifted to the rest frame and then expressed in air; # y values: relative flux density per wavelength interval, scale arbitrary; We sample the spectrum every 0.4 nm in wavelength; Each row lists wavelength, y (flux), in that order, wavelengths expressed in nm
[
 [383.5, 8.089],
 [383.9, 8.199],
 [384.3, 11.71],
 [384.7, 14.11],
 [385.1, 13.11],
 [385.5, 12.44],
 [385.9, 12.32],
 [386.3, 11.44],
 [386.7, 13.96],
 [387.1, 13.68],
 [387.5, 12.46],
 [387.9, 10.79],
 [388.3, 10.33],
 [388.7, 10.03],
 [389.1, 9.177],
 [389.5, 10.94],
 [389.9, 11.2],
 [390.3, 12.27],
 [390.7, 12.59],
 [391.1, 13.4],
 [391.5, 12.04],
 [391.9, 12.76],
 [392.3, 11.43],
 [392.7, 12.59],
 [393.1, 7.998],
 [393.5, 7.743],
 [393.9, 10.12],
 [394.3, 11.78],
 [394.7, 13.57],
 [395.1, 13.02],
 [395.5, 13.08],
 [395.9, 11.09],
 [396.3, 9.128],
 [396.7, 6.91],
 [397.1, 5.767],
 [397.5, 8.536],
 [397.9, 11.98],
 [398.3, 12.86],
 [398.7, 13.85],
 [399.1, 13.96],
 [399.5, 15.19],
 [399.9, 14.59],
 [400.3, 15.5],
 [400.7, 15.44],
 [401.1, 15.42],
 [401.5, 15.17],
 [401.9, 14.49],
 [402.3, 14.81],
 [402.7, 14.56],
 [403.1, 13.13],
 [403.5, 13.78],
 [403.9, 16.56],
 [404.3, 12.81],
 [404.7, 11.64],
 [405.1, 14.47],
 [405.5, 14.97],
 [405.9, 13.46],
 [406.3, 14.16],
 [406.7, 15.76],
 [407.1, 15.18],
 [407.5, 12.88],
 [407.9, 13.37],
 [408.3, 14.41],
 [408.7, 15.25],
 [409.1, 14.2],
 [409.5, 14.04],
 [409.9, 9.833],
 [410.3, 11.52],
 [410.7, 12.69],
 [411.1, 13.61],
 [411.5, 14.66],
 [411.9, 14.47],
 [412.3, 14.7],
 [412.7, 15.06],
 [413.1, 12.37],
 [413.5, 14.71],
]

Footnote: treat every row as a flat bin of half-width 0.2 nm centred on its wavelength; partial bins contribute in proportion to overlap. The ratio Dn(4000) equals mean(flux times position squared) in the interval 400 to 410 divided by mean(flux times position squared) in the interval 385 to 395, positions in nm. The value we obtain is 1.3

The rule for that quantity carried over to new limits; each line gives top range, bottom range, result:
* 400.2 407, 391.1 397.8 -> 1.43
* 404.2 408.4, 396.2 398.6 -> 1.55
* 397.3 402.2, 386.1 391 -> 1.27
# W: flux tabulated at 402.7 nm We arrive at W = 14.56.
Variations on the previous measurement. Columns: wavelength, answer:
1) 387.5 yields 12.46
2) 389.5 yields 10.94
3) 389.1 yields 9.177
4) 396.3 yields 9.128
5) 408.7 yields 15.25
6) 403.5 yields 13.78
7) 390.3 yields 12.27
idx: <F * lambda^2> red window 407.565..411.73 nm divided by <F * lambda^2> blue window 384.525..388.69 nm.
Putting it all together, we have 1.2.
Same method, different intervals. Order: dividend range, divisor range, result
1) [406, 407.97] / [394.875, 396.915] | 1.42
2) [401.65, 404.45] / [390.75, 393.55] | 1.33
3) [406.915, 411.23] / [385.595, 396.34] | 1.26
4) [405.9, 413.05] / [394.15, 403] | 1.14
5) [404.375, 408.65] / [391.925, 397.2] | 1.42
